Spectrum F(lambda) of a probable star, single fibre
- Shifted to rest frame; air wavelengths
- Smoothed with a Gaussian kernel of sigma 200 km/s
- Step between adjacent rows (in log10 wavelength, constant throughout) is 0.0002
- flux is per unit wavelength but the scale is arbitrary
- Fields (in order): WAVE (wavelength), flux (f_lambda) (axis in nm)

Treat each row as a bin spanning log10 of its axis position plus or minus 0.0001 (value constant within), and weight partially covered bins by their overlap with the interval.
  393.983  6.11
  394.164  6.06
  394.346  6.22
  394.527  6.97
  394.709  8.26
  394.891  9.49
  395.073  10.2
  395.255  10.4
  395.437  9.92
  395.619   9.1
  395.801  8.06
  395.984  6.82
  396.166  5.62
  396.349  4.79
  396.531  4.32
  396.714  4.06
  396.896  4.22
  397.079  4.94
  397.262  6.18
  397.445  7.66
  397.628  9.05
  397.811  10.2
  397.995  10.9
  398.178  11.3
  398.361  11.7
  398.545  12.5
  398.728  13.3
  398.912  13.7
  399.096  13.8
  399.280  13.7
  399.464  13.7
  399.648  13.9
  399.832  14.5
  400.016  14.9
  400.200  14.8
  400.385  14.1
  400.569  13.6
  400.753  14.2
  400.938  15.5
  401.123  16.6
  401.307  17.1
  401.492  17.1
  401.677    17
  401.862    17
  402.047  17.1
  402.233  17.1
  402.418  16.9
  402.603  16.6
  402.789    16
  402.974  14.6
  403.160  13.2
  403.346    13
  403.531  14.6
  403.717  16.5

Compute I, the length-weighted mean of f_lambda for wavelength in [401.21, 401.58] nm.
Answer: 17.1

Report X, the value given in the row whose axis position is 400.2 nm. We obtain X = 14.8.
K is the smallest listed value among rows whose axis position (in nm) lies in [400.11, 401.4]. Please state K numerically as 13.6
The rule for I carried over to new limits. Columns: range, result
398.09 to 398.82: 12.2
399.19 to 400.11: 14.1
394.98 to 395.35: 10.3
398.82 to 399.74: 13.8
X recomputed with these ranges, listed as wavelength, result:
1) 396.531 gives 4.32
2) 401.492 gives 17.1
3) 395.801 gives 8.06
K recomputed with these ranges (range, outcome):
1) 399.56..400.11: 13.9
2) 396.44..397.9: 4.06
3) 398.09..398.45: 11.3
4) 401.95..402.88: 16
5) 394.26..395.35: 6.22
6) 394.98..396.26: 5.62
